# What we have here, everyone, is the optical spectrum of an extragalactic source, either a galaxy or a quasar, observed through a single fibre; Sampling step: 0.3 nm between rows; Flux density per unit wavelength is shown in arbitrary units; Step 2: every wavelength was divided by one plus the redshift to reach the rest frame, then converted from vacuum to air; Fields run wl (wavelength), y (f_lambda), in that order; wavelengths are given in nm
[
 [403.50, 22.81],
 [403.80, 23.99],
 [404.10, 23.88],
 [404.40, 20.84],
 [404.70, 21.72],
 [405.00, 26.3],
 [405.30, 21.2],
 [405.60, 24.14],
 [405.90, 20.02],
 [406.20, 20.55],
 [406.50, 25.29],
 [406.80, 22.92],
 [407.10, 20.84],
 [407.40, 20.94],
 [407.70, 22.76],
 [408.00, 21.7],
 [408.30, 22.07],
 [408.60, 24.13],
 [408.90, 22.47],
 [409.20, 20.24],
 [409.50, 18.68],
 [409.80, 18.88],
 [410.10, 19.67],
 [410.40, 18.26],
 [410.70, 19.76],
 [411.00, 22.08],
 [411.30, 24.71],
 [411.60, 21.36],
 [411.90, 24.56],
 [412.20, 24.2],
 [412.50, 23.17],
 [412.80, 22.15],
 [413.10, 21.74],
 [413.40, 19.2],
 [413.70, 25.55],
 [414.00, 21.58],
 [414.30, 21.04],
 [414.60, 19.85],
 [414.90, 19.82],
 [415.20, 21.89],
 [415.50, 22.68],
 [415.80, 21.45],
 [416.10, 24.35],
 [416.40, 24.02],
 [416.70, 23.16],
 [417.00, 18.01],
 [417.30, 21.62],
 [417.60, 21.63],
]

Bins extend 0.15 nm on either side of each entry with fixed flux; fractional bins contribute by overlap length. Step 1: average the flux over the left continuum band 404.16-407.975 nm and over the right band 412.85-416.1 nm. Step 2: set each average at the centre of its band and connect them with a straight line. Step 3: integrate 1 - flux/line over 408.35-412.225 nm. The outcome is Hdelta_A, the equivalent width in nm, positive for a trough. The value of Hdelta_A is 0.10 nm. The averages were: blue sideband 22.3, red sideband 21.6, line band 21.4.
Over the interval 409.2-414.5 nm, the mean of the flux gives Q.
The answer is 21.5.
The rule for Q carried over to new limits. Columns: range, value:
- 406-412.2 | 21.6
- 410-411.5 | 21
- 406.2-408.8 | 22.5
